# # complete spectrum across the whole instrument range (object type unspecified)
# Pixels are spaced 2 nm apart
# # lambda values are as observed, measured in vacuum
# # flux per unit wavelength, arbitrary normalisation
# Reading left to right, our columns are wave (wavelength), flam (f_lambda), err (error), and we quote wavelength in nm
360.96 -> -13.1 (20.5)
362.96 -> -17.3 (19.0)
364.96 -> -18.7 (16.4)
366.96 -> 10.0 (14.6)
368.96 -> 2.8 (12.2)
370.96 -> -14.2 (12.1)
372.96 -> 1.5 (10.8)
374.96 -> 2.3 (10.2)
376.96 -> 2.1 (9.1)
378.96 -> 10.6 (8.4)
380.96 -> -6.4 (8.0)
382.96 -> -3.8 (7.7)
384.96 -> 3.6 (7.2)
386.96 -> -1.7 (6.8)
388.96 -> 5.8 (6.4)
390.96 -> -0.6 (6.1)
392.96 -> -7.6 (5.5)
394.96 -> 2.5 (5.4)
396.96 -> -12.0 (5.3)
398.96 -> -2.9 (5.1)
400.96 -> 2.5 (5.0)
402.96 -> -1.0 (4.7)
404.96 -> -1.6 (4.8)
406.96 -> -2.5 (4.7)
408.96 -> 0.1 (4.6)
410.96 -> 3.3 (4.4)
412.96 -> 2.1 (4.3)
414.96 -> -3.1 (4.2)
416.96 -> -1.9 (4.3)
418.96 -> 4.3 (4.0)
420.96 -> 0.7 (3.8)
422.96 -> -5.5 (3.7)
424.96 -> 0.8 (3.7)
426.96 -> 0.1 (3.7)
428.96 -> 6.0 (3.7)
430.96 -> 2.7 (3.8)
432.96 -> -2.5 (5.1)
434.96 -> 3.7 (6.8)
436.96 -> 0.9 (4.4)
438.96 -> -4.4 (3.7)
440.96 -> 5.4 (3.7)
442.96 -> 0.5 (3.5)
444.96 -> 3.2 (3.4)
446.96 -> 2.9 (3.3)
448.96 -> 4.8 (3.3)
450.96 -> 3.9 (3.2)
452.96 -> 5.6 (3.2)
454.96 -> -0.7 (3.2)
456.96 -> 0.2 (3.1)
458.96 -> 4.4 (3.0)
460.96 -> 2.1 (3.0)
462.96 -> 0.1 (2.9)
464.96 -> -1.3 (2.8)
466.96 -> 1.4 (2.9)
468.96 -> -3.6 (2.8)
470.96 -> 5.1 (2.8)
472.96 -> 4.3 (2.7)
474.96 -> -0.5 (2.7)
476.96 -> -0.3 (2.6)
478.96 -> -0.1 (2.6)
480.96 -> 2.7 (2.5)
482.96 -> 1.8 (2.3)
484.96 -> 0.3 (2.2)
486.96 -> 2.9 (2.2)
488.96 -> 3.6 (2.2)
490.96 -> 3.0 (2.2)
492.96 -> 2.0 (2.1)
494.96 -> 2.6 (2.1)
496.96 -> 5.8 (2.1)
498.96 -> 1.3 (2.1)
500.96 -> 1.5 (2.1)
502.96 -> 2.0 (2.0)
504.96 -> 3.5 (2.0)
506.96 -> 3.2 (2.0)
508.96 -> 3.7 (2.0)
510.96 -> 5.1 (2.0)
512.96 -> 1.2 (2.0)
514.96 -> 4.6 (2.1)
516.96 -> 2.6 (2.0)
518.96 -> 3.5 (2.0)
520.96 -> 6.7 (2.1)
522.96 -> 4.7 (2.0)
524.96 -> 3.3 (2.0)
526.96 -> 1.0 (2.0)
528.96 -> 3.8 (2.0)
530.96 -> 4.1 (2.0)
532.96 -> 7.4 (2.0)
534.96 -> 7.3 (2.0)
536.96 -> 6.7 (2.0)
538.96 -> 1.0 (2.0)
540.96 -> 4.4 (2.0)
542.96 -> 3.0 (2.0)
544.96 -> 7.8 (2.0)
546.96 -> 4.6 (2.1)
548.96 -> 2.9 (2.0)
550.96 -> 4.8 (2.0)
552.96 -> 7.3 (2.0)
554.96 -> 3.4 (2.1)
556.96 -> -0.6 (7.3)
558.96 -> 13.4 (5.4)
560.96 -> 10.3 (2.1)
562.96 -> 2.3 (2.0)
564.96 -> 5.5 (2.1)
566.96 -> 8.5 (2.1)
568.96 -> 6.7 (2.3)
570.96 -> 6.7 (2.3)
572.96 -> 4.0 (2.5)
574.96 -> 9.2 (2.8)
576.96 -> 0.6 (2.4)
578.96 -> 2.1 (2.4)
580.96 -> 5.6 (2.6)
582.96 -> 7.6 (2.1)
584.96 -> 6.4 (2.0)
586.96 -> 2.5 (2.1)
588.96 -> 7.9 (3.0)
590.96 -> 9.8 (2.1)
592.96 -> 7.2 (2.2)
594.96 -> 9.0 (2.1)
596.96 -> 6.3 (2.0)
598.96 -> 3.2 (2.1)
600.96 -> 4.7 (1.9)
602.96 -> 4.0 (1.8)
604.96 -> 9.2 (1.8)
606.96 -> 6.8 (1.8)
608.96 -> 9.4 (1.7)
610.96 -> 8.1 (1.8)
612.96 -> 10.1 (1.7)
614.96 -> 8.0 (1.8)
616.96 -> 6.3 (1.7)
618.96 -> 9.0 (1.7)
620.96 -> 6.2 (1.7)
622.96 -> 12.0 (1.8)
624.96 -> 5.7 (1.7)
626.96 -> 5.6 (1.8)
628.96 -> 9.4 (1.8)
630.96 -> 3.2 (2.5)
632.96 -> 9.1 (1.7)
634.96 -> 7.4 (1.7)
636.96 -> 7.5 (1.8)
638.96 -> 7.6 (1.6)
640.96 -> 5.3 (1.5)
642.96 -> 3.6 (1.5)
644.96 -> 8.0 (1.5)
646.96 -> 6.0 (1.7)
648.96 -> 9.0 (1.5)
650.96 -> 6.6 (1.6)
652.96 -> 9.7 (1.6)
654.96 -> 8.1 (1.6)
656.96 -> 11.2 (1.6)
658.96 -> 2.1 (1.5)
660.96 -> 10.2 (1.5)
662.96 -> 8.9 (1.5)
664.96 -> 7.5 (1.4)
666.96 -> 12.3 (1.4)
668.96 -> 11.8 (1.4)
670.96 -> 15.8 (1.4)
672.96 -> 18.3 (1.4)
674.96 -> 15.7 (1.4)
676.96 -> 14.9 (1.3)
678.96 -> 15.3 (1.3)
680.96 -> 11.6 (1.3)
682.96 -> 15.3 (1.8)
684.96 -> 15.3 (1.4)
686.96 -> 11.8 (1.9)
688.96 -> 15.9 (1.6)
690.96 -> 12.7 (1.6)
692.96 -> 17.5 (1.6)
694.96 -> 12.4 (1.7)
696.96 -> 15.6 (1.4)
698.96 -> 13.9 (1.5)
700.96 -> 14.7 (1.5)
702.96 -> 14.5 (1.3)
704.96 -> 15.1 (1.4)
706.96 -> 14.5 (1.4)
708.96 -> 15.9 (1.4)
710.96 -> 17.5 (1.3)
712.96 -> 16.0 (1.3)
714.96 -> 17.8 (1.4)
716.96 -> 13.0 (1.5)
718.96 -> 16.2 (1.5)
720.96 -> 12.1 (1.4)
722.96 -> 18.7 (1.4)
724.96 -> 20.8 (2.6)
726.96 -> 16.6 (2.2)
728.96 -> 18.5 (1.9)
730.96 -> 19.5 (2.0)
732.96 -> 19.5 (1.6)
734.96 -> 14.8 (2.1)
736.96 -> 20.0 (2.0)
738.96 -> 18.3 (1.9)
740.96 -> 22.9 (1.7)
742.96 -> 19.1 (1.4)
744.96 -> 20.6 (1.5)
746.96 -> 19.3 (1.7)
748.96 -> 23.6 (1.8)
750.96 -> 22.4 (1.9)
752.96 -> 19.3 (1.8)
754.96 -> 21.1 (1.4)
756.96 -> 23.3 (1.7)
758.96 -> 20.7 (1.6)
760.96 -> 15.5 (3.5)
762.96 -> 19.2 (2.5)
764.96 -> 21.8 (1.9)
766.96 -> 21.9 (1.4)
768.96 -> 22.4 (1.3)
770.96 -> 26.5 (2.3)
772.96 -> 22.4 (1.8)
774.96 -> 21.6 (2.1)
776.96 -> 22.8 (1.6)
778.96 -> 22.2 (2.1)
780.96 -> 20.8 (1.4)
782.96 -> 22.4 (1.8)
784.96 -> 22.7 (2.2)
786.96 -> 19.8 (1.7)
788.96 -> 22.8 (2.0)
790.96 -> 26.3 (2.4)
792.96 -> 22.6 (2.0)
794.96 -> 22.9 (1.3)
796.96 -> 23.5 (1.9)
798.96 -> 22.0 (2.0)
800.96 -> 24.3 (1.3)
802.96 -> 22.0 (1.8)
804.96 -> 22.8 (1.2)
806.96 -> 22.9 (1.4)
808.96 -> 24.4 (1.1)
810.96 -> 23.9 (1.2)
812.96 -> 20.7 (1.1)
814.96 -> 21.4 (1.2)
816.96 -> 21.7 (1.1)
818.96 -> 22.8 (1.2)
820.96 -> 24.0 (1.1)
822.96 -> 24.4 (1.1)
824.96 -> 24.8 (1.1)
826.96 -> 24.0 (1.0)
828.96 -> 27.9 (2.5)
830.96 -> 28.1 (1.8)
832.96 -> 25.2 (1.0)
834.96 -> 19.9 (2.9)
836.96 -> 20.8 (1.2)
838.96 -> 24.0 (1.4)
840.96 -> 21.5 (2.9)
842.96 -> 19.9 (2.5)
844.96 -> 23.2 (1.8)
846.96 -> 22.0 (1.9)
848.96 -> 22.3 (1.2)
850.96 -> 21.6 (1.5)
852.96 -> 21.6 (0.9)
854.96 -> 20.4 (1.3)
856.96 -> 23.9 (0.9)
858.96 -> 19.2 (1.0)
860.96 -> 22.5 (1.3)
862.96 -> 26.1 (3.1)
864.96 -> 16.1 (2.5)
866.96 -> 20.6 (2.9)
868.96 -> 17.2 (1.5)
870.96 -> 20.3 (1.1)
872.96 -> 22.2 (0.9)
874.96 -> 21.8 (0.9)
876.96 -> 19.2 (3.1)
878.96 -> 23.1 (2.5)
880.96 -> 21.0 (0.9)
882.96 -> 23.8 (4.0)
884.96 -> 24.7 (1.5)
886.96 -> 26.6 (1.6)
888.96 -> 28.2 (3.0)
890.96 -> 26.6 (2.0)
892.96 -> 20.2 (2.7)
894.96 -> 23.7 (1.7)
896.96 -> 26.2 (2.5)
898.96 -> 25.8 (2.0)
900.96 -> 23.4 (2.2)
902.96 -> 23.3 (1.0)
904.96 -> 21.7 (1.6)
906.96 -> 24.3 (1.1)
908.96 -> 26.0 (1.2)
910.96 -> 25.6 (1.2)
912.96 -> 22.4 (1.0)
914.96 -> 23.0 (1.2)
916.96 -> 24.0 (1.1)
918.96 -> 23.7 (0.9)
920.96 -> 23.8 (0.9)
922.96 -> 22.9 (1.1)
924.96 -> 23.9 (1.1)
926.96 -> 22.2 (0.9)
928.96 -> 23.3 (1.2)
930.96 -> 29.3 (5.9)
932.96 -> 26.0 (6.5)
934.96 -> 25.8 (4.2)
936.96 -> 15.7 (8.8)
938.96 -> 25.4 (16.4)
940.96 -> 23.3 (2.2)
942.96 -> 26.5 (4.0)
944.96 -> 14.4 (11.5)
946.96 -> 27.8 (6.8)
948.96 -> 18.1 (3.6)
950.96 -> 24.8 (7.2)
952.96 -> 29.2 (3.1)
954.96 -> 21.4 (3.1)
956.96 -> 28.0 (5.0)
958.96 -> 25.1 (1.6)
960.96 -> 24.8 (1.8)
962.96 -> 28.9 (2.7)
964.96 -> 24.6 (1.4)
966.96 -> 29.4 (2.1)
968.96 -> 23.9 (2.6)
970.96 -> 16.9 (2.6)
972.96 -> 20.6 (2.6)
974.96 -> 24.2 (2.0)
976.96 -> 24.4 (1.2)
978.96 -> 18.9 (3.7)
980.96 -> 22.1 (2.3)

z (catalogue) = 0.67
